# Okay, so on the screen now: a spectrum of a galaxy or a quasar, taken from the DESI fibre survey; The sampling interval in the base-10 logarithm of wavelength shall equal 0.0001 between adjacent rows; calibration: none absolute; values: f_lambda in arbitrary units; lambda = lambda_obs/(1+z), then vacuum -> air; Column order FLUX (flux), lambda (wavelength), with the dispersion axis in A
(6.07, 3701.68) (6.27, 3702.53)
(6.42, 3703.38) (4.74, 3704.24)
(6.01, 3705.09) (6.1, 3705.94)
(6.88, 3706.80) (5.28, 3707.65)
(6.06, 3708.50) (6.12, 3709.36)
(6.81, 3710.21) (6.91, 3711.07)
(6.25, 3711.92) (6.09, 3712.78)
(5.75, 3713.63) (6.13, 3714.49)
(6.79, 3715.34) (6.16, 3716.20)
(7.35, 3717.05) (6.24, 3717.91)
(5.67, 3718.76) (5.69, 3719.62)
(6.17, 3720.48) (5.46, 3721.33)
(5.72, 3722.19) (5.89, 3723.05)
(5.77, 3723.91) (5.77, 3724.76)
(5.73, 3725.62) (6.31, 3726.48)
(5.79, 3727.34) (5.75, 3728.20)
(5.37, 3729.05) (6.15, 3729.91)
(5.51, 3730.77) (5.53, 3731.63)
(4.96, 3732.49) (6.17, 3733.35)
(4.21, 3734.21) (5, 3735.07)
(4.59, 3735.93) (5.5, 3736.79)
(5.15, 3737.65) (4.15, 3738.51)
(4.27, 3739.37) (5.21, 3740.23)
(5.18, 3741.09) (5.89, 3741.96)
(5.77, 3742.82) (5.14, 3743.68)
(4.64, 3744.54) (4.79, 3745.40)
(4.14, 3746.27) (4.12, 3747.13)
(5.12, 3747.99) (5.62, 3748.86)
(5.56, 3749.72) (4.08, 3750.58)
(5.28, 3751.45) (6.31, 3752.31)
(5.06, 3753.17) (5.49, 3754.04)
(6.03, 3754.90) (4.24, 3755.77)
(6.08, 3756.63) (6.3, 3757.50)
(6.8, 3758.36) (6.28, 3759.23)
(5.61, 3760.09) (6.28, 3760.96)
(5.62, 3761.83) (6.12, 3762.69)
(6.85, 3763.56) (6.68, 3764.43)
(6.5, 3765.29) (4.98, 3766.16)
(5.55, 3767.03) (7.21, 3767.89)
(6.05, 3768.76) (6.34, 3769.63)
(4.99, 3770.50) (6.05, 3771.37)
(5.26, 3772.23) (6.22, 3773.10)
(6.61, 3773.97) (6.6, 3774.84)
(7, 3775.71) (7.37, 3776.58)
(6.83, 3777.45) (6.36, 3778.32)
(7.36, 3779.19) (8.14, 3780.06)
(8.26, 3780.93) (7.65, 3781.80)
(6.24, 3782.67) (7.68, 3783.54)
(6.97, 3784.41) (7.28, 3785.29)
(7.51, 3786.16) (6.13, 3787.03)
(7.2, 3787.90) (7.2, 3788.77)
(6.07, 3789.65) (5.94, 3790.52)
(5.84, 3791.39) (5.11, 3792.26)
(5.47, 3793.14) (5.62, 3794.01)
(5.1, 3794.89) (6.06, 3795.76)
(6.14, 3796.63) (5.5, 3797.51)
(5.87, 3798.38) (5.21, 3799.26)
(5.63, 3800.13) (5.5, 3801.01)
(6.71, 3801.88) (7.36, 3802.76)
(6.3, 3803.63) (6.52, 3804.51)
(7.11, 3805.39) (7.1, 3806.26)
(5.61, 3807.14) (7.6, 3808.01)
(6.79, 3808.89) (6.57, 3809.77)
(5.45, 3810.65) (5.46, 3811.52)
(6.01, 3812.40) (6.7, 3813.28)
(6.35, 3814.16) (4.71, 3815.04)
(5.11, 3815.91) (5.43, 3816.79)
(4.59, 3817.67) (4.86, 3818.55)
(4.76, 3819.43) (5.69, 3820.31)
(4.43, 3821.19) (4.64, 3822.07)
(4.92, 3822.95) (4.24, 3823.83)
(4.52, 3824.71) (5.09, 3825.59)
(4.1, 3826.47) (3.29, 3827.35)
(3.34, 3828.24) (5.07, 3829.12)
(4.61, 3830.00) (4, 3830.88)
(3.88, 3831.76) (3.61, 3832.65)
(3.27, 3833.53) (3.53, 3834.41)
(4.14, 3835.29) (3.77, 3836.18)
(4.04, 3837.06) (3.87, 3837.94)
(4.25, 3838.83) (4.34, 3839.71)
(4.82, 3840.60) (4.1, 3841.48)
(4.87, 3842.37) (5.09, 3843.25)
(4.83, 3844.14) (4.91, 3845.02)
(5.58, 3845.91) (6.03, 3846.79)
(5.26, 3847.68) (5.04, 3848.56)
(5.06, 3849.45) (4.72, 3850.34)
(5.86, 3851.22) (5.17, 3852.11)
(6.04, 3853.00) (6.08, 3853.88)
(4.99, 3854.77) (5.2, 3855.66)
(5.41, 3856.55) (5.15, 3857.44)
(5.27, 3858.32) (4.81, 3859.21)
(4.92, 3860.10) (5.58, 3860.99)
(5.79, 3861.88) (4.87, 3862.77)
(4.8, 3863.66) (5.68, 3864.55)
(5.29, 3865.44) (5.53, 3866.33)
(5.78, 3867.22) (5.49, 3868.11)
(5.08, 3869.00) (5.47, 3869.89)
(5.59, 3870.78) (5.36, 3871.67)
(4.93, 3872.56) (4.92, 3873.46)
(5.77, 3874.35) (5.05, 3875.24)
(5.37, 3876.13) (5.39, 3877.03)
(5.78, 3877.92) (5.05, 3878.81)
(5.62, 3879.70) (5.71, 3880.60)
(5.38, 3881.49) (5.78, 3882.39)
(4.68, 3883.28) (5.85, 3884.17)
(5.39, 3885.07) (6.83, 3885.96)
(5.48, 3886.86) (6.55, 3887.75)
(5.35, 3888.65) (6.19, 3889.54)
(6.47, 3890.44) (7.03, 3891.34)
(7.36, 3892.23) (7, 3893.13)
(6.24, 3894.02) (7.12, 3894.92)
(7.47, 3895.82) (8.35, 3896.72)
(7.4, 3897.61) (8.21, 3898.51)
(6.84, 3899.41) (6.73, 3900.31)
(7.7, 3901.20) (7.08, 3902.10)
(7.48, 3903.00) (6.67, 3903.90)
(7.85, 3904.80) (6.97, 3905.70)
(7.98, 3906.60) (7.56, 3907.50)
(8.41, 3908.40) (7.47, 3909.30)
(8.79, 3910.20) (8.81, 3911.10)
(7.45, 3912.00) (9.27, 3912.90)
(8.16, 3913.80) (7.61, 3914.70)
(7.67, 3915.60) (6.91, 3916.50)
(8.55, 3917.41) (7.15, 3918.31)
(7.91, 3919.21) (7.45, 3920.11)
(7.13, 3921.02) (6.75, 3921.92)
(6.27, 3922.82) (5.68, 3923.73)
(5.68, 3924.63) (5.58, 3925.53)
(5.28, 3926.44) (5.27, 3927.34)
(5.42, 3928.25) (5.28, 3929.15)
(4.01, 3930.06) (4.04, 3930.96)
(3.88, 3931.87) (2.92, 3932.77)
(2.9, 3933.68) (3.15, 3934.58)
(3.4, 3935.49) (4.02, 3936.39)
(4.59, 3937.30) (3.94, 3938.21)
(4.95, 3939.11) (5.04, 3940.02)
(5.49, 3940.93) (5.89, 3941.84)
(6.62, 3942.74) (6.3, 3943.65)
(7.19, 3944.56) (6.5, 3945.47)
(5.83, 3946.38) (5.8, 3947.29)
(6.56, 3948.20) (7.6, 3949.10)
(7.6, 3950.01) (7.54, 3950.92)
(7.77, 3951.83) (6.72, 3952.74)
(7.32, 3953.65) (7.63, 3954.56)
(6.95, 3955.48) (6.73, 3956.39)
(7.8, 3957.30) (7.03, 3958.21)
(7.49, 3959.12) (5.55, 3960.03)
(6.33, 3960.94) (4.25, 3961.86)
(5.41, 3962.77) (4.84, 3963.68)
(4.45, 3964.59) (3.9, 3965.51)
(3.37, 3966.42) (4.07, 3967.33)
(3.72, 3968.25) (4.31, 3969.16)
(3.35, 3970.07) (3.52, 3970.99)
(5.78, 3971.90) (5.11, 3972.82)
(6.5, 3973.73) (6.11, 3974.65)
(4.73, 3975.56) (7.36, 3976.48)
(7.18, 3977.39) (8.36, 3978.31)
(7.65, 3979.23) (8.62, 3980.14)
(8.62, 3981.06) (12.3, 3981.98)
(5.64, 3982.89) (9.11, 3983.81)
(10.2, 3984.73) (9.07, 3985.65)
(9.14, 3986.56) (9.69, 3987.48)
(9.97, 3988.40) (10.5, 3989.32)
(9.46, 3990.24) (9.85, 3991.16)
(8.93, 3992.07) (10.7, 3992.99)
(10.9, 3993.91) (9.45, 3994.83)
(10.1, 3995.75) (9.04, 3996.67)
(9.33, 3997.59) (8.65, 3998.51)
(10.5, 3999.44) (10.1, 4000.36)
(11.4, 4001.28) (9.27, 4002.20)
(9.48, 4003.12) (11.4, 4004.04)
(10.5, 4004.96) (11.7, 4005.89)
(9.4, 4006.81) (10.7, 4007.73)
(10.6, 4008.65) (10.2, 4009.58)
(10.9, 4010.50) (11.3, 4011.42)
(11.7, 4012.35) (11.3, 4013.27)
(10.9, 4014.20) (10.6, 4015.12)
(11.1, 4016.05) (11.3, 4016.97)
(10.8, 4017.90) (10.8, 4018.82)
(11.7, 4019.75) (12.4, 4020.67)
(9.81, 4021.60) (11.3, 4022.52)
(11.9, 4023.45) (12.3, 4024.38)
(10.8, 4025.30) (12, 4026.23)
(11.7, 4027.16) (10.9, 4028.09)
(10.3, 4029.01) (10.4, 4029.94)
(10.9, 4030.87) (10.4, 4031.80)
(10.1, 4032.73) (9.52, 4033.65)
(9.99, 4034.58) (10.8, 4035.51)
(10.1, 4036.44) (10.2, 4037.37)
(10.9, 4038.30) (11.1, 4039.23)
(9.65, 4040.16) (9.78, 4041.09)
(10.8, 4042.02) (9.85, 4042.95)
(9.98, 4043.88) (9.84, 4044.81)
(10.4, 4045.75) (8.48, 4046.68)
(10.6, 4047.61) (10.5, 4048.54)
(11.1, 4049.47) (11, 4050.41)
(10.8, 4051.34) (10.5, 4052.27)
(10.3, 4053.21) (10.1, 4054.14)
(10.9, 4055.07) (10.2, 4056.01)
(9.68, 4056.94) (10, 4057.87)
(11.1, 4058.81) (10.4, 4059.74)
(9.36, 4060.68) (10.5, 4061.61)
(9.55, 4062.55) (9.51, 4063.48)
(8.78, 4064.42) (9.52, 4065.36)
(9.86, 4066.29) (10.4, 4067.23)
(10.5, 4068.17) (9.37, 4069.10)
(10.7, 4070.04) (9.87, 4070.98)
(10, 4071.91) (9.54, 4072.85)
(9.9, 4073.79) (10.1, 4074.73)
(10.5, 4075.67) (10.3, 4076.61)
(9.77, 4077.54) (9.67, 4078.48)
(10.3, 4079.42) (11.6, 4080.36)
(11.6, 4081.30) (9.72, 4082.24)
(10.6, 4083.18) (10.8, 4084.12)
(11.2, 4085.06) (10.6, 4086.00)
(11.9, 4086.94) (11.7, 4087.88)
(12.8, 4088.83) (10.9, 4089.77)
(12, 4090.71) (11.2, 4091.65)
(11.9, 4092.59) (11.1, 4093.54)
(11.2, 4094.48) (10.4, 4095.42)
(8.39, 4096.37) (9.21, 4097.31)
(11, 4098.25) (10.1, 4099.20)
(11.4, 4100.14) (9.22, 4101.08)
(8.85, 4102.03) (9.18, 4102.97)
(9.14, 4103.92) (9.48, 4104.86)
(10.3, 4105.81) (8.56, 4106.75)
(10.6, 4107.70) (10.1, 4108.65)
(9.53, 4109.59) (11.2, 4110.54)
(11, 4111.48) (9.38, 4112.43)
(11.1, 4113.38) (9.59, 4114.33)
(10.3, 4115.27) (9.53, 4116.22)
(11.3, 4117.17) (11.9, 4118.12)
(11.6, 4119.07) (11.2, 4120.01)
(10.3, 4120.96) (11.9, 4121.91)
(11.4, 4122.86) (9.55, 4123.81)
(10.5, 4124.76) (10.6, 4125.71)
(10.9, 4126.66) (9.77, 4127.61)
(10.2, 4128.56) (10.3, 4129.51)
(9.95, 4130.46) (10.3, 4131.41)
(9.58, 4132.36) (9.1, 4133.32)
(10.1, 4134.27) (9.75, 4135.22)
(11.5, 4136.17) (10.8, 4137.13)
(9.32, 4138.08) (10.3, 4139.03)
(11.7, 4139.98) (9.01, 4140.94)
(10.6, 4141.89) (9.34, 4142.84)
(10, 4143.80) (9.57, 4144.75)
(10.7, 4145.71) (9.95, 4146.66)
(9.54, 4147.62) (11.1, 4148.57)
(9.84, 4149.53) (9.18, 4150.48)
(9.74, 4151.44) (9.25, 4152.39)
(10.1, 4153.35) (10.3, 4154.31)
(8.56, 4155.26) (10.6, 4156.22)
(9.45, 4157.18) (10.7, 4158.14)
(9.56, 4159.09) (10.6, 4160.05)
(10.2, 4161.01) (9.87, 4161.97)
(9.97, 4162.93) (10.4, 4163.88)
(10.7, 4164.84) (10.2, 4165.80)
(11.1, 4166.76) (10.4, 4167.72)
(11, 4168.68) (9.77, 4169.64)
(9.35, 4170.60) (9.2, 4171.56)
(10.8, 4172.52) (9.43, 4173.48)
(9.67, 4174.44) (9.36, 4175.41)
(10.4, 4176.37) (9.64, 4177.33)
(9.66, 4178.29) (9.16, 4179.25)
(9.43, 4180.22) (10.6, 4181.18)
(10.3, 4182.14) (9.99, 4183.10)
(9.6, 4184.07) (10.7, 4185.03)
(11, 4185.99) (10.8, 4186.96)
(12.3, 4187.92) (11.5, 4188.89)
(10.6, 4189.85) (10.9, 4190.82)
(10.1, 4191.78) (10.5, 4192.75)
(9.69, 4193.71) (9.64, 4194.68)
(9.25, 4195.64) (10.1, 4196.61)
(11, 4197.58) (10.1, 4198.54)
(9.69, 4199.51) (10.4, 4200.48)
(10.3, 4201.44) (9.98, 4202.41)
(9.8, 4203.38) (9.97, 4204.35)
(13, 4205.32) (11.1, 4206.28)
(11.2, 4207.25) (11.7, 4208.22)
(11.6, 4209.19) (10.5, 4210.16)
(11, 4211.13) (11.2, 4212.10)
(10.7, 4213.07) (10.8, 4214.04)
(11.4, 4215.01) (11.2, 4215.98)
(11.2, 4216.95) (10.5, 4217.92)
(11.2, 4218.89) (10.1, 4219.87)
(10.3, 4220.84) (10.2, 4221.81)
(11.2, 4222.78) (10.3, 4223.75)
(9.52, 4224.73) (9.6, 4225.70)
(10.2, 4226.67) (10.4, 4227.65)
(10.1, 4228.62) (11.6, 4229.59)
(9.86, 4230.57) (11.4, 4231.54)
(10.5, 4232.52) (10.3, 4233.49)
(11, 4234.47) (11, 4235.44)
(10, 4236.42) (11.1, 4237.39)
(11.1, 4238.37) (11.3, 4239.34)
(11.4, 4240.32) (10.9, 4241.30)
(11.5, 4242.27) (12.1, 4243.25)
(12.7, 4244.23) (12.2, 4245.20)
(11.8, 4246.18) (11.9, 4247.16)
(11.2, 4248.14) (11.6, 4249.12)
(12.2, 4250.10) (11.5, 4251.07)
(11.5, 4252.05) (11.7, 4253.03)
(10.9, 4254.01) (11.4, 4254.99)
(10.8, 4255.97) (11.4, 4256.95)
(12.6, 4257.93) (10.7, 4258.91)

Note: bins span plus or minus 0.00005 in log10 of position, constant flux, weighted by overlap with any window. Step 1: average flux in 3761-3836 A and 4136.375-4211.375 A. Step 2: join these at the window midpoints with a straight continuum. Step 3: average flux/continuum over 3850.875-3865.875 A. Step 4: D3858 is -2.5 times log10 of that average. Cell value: 0.22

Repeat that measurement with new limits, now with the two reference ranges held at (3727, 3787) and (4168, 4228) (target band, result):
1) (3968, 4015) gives -0.079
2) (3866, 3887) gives 0.285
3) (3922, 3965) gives 0.345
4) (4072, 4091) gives -0.166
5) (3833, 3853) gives 0.399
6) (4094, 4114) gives -0.058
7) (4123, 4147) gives -0.042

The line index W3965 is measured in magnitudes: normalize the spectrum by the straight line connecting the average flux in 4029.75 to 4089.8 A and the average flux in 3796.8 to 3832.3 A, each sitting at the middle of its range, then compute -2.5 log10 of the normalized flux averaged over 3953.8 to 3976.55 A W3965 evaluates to 0.47 mag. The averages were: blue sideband 5.41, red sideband 10.3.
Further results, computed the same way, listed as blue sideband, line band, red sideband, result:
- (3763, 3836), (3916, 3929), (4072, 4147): 0.177 mag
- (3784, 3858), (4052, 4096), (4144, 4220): -0.184 mag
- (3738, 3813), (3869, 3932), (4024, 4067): 0.230 mag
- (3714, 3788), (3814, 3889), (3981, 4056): 0.452 mag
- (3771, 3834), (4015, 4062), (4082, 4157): -0.156 mag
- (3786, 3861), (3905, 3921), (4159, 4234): -0.204 mag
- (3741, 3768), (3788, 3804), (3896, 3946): -0.029 mag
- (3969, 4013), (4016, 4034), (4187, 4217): -0.191 mag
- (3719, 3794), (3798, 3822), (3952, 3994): 0.053 mag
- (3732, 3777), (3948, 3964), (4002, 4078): 0.315 mag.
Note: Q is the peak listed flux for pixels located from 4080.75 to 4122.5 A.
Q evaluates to 12.8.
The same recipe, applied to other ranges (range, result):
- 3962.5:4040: 12.4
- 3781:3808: 7.68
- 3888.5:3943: 9.27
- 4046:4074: 11.1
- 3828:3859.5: 6.08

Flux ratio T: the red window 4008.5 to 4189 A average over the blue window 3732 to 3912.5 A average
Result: 1.80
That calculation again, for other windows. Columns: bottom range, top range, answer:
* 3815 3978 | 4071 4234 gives 1.82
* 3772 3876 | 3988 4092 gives 1.89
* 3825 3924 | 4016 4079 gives 1.77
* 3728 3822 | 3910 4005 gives 1.18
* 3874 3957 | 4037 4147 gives 1.62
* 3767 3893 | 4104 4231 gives 1.84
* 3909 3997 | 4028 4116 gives 1.54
